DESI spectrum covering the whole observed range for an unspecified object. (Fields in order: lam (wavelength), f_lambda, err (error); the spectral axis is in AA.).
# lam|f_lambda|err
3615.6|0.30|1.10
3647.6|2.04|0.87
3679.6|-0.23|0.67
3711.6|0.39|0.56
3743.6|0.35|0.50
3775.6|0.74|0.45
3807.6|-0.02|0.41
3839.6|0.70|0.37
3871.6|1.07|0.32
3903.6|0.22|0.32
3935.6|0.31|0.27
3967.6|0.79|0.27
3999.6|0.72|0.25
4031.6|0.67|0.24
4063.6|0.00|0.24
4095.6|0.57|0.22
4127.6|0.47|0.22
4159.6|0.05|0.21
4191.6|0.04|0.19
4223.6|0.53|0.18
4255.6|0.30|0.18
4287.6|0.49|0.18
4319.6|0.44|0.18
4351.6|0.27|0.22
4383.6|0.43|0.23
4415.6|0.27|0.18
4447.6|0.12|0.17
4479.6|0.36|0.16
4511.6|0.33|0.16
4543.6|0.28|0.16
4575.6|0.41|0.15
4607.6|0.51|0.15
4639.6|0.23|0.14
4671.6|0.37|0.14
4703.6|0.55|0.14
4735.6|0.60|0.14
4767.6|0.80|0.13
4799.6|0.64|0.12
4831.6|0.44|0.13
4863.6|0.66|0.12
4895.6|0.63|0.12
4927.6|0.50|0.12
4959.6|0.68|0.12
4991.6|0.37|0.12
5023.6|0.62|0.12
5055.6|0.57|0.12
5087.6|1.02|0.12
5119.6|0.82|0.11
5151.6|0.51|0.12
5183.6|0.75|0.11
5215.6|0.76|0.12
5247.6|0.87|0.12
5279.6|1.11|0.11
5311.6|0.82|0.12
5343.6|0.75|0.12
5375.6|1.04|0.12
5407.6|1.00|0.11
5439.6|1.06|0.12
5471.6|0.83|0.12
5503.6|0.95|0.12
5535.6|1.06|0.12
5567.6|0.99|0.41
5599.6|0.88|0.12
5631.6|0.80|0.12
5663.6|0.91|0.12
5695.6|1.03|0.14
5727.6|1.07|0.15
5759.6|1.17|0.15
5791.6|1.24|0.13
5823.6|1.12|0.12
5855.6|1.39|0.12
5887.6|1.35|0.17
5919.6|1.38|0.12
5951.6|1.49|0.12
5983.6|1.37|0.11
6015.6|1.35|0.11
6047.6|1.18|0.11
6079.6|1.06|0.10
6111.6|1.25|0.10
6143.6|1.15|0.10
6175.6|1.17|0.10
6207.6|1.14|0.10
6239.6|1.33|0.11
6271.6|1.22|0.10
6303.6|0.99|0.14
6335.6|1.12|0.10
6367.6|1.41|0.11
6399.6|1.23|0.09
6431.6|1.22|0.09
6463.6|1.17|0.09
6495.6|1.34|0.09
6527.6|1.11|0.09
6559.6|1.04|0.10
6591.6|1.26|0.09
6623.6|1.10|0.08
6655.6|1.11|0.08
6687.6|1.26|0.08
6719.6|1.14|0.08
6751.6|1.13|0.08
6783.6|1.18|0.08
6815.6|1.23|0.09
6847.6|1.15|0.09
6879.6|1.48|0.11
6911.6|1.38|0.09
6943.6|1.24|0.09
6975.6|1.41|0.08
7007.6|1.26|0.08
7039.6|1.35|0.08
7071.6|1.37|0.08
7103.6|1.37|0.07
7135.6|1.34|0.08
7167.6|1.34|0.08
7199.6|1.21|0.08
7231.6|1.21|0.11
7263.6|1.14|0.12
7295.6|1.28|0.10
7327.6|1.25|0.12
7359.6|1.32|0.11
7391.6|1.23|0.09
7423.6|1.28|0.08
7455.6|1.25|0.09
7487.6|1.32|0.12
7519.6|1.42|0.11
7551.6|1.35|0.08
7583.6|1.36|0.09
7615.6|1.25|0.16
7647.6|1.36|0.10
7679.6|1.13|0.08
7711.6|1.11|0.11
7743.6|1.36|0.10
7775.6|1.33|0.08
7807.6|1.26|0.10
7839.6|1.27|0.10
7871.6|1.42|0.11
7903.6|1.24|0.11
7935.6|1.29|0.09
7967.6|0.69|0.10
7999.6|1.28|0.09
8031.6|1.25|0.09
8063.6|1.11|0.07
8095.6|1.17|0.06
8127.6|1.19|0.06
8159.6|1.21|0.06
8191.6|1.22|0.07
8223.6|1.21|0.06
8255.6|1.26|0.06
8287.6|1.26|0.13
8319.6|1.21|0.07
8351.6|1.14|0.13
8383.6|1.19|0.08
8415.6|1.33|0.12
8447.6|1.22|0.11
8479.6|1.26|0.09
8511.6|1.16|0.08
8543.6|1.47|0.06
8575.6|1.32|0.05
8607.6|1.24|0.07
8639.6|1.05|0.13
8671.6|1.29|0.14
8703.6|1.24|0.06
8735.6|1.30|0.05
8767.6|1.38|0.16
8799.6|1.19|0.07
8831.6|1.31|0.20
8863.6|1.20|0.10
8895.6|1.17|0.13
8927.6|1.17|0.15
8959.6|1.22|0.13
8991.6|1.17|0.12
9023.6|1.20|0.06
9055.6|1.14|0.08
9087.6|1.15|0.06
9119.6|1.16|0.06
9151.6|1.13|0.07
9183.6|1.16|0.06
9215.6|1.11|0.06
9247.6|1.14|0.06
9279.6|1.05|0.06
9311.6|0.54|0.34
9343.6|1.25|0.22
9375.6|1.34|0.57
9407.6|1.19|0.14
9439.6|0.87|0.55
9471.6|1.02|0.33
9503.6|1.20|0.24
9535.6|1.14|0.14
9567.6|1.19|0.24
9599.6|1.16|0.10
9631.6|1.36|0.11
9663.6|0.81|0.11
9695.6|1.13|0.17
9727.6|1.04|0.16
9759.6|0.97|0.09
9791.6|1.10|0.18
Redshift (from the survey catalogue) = 0.300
